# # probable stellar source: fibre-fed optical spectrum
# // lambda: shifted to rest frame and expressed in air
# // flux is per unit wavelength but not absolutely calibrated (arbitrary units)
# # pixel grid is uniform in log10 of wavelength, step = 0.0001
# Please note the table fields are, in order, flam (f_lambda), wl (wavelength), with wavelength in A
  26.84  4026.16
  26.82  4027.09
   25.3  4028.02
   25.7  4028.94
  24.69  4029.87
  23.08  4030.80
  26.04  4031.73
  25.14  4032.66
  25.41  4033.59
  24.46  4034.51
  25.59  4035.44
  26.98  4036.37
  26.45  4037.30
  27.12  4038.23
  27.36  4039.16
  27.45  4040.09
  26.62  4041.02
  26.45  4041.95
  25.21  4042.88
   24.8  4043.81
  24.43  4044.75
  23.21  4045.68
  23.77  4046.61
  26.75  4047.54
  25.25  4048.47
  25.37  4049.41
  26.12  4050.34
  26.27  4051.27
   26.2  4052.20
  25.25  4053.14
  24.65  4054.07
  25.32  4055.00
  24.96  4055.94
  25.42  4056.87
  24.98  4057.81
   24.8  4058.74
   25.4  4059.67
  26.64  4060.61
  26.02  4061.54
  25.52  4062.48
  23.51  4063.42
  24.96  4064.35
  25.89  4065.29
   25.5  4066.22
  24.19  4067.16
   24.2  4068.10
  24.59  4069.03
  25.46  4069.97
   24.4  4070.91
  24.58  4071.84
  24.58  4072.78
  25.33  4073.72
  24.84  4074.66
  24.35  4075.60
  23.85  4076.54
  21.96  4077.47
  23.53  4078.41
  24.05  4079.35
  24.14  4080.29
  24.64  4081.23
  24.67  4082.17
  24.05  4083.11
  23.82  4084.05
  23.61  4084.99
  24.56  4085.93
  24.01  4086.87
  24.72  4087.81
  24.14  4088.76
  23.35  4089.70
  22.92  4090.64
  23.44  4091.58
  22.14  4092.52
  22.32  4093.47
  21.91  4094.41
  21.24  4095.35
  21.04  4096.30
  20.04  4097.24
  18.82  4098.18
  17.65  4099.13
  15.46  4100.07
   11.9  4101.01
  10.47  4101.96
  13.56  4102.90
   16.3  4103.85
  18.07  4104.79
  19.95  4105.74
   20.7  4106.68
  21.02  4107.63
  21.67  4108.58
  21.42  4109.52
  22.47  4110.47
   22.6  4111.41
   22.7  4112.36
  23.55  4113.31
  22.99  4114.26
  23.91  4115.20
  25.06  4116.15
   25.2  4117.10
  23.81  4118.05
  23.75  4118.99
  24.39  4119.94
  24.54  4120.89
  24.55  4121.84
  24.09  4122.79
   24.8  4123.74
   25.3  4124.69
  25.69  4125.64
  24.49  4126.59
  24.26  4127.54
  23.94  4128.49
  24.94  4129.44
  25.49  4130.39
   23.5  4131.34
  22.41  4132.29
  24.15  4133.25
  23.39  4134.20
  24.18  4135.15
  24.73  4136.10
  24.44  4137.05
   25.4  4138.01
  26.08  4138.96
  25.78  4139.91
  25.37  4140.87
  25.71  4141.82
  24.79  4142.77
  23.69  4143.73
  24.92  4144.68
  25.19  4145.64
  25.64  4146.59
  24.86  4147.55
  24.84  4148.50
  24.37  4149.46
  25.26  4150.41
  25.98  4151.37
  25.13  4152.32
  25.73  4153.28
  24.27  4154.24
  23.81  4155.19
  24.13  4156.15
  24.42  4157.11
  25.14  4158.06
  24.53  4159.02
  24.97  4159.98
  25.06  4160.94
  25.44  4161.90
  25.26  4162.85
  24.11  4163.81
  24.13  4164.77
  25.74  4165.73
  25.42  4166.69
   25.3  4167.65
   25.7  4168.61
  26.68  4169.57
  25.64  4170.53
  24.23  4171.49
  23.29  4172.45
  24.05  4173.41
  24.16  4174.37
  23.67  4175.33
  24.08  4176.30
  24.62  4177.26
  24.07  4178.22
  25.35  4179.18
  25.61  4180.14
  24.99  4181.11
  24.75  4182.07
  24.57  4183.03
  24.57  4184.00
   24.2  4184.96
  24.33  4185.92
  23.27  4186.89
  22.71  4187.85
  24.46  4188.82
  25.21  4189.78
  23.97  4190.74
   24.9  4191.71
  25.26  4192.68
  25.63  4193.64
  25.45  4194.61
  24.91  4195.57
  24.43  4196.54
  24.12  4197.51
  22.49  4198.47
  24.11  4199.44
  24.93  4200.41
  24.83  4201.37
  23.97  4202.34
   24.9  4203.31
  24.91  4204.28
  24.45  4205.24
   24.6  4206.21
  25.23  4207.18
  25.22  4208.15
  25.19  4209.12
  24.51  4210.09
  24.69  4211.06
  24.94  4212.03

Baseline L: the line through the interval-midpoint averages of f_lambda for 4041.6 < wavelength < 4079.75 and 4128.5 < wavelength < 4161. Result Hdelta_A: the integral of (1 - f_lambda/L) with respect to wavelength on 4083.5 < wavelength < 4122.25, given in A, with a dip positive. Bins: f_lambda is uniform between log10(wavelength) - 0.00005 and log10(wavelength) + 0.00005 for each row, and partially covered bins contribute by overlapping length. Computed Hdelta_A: 5.3 A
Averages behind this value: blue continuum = 24.9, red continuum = 24.8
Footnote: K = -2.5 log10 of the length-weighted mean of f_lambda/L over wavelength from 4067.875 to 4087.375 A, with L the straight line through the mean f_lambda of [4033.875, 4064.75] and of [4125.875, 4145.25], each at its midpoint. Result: 0.04 mag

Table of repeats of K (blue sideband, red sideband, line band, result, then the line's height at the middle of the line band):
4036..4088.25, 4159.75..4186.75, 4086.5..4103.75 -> 0.25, 25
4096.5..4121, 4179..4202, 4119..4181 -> -0.11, 22.5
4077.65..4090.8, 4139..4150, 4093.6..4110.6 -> 0.29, 24.3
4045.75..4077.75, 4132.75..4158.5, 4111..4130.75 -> 0.03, 24.9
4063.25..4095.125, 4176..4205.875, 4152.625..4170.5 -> -0.03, 24.4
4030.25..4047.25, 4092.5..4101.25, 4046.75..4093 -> -0.12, 22.2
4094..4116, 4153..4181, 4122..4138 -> -0.13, 21.7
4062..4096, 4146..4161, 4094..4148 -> 0.09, 24.5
